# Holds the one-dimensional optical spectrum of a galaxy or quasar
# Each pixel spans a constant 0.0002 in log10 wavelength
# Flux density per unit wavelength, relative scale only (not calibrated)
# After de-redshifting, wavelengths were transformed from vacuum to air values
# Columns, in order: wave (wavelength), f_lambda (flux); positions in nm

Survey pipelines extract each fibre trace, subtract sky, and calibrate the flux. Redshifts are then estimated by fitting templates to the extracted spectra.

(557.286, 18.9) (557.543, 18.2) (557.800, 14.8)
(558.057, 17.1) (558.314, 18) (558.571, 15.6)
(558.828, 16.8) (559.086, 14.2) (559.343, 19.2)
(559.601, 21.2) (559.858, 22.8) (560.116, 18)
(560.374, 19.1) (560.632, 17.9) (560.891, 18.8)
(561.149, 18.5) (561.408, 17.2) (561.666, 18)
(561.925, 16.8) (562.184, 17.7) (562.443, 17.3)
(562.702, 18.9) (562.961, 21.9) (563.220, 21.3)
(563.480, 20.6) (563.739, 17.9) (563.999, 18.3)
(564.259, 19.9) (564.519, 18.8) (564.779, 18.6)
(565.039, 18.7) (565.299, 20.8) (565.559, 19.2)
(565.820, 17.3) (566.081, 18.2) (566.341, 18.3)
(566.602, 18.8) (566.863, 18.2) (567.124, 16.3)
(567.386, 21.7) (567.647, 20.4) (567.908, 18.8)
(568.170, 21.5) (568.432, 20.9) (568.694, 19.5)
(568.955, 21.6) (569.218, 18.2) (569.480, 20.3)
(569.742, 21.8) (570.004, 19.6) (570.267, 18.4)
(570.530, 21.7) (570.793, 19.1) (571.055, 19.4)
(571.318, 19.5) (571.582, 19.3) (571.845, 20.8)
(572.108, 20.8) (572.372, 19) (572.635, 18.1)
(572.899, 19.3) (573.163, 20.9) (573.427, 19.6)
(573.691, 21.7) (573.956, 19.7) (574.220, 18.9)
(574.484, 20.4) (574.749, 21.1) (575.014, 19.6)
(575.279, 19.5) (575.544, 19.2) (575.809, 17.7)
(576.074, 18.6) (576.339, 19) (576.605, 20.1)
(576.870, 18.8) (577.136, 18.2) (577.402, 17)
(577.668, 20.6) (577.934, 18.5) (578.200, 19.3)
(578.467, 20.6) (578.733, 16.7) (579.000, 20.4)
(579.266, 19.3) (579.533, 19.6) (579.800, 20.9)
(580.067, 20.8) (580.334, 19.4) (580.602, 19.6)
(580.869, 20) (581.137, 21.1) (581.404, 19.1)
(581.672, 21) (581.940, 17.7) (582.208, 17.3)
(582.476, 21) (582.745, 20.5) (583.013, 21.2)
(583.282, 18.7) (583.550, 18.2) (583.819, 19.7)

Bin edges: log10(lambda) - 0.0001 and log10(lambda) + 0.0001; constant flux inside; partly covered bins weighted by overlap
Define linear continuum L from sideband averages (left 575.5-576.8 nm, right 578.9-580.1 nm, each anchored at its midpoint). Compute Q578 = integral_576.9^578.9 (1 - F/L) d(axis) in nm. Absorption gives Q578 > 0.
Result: 0.08 nm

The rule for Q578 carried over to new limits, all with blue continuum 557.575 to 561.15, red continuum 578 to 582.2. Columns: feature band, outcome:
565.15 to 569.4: -0.17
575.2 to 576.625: 0.03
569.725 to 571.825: -0.10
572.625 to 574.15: -0.07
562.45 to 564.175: -0.13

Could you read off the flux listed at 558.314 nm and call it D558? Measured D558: 18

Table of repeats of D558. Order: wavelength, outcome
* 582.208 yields 17.3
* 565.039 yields 18.7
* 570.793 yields 19.1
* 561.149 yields 18.5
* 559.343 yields 19.2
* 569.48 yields 20.3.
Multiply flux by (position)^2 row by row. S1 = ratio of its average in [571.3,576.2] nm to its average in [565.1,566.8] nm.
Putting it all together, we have 1.1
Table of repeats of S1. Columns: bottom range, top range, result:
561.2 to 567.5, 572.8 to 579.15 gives 1.08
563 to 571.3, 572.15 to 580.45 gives 1.03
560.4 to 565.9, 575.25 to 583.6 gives 1.09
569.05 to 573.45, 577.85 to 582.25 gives 1.02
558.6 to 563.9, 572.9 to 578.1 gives 1.09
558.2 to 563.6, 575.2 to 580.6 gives 1.10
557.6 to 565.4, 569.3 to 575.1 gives 1.12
